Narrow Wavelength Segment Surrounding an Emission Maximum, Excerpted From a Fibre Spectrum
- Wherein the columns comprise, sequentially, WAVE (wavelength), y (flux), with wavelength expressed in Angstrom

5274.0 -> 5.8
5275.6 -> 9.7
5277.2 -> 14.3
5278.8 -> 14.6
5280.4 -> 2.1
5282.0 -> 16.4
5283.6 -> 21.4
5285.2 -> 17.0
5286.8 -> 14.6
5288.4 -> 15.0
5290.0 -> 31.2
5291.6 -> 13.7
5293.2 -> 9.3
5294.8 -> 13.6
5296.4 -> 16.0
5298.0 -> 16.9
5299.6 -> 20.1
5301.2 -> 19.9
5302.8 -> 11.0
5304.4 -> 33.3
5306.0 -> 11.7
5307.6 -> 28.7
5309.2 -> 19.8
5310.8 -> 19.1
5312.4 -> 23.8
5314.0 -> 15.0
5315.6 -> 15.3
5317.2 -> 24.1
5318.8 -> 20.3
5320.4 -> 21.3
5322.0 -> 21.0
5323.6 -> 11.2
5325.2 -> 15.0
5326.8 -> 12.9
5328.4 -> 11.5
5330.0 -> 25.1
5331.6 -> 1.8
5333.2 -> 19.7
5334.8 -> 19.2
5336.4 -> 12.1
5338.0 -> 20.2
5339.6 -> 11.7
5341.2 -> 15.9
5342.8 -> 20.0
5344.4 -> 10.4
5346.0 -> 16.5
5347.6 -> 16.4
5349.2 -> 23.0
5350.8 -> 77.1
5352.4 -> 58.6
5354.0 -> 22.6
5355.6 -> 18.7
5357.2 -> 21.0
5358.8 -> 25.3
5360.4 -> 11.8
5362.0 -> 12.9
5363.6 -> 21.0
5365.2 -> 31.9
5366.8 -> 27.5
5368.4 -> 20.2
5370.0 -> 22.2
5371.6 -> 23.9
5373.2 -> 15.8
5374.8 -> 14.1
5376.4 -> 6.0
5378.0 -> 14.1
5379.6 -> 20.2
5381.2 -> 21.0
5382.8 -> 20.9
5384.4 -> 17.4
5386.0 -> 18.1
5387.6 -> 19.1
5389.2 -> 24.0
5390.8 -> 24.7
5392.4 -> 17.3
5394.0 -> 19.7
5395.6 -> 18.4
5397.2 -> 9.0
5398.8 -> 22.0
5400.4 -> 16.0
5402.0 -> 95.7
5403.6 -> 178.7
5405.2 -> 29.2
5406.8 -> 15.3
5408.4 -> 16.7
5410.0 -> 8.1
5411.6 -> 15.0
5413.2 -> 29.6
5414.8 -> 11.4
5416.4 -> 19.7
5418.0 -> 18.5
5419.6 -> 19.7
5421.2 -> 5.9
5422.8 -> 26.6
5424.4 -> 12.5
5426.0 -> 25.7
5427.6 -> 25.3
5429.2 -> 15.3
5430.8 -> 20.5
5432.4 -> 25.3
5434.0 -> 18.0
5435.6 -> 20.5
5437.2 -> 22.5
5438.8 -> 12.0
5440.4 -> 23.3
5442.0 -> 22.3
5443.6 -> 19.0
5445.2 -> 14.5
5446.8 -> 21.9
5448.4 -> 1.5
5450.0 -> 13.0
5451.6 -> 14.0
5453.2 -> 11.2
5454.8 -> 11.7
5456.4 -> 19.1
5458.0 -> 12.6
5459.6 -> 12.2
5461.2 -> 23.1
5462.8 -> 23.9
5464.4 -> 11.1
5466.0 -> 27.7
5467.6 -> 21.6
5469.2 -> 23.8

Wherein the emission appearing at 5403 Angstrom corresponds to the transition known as [O III]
